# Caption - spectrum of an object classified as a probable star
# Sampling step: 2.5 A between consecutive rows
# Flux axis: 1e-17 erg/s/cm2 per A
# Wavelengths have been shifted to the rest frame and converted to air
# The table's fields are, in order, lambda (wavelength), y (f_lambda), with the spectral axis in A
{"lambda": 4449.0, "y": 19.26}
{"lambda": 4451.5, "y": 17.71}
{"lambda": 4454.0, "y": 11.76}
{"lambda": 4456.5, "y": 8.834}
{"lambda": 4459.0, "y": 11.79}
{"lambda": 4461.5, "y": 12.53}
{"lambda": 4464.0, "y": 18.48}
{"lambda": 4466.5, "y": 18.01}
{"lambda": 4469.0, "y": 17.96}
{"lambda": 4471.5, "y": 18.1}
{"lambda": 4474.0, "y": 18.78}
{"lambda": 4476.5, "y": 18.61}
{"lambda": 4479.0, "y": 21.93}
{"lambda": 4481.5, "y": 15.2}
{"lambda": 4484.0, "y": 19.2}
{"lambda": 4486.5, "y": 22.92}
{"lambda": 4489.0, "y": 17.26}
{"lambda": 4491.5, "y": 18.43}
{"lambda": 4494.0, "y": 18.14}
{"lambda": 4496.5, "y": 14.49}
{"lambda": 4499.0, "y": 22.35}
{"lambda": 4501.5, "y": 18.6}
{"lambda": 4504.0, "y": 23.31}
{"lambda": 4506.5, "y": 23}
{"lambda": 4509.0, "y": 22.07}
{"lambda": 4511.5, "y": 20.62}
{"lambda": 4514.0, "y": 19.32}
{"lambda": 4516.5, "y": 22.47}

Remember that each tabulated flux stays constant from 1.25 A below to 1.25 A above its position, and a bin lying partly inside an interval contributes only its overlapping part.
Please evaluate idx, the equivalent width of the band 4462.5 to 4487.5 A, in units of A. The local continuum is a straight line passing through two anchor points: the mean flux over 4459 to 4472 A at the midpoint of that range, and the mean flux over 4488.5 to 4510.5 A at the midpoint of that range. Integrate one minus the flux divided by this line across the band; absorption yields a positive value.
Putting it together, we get -2.0 A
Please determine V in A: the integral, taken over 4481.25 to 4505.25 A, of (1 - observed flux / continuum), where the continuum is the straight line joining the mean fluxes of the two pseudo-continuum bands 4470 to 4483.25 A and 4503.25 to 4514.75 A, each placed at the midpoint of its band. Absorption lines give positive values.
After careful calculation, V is 1.21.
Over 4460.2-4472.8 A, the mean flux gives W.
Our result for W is 17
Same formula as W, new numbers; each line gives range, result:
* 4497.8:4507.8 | 21.8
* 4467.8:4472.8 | 18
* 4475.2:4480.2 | 20.2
